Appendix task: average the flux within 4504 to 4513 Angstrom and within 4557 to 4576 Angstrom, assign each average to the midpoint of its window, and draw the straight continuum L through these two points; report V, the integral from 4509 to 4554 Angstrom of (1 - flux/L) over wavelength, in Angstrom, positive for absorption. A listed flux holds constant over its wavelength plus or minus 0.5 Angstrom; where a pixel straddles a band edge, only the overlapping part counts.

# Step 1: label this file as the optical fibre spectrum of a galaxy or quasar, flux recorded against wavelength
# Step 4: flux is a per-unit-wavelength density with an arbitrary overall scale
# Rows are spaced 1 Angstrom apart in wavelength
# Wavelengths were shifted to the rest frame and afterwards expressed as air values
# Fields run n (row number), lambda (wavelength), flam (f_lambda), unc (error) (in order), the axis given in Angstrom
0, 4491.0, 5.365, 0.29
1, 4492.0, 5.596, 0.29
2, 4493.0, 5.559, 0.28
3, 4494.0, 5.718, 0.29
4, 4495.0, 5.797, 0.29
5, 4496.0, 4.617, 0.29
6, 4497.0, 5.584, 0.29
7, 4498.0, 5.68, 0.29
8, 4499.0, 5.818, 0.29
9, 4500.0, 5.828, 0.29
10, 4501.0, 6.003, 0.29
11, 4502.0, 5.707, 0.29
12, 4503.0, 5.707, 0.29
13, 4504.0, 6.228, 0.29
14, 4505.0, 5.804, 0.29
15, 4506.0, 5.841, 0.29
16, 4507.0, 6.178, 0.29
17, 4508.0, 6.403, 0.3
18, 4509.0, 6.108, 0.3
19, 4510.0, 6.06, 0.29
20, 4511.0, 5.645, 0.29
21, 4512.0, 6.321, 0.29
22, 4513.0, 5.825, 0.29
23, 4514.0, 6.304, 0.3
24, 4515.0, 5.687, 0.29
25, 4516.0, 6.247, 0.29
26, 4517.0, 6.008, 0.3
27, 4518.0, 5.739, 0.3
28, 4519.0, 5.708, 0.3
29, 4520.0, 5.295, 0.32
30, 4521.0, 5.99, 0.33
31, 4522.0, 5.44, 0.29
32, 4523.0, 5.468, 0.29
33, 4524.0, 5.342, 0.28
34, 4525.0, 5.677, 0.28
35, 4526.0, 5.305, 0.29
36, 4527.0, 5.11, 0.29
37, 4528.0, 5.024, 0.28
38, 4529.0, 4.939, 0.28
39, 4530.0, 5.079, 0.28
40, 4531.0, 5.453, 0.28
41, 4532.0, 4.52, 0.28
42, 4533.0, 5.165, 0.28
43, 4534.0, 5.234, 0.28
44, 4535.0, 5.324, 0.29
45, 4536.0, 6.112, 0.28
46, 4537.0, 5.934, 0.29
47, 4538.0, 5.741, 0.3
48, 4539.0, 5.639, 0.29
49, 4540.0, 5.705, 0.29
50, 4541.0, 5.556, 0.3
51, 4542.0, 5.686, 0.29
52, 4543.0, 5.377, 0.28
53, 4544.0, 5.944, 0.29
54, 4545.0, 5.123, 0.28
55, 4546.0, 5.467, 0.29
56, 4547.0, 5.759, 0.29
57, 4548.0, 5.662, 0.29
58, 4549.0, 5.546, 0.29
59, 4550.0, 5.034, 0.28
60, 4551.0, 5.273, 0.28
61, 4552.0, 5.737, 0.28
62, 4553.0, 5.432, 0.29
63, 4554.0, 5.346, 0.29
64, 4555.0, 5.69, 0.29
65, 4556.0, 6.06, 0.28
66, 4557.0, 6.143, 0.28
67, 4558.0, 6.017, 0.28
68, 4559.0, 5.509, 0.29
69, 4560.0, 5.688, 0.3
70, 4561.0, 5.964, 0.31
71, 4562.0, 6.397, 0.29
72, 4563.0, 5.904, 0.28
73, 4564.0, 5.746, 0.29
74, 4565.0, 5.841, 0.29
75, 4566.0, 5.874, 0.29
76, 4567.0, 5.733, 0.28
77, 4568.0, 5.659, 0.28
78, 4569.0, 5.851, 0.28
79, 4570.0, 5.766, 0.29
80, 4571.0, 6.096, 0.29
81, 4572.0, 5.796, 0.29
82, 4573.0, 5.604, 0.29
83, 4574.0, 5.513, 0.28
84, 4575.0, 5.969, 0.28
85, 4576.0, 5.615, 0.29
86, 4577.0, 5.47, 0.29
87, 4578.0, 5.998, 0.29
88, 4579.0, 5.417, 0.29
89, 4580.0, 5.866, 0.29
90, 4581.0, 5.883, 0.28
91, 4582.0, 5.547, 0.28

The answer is 3.0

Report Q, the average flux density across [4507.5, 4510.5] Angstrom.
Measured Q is 6.19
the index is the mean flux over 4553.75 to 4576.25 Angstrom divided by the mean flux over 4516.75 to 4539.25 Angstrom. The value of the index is 1.07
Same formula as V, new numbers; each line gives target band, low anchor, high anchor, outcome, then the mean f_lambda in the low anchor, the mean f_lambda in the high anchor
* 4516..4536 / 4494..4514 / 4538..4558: 1.16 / 5.86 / 5.6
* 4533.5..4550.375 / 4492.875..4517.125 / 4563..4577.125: 0.66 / 5.87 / 5.77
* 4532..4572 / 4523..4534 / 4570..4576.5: -1.35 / 5.18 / 5.77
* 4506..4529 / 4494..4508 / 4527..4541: -0.72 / 5.78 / 5.37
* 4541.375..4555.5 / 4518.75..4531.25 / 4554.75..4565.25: 0.55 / 5.36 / 5.91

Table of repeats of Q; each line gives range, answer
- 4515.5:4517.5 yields 6.13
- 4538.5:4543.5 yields 5.59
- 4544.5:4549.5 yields 5.51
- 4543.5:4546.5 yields 5.51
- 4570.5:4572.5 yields 5.95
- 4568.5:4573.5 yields 5.82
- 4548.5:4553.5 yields 5.4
